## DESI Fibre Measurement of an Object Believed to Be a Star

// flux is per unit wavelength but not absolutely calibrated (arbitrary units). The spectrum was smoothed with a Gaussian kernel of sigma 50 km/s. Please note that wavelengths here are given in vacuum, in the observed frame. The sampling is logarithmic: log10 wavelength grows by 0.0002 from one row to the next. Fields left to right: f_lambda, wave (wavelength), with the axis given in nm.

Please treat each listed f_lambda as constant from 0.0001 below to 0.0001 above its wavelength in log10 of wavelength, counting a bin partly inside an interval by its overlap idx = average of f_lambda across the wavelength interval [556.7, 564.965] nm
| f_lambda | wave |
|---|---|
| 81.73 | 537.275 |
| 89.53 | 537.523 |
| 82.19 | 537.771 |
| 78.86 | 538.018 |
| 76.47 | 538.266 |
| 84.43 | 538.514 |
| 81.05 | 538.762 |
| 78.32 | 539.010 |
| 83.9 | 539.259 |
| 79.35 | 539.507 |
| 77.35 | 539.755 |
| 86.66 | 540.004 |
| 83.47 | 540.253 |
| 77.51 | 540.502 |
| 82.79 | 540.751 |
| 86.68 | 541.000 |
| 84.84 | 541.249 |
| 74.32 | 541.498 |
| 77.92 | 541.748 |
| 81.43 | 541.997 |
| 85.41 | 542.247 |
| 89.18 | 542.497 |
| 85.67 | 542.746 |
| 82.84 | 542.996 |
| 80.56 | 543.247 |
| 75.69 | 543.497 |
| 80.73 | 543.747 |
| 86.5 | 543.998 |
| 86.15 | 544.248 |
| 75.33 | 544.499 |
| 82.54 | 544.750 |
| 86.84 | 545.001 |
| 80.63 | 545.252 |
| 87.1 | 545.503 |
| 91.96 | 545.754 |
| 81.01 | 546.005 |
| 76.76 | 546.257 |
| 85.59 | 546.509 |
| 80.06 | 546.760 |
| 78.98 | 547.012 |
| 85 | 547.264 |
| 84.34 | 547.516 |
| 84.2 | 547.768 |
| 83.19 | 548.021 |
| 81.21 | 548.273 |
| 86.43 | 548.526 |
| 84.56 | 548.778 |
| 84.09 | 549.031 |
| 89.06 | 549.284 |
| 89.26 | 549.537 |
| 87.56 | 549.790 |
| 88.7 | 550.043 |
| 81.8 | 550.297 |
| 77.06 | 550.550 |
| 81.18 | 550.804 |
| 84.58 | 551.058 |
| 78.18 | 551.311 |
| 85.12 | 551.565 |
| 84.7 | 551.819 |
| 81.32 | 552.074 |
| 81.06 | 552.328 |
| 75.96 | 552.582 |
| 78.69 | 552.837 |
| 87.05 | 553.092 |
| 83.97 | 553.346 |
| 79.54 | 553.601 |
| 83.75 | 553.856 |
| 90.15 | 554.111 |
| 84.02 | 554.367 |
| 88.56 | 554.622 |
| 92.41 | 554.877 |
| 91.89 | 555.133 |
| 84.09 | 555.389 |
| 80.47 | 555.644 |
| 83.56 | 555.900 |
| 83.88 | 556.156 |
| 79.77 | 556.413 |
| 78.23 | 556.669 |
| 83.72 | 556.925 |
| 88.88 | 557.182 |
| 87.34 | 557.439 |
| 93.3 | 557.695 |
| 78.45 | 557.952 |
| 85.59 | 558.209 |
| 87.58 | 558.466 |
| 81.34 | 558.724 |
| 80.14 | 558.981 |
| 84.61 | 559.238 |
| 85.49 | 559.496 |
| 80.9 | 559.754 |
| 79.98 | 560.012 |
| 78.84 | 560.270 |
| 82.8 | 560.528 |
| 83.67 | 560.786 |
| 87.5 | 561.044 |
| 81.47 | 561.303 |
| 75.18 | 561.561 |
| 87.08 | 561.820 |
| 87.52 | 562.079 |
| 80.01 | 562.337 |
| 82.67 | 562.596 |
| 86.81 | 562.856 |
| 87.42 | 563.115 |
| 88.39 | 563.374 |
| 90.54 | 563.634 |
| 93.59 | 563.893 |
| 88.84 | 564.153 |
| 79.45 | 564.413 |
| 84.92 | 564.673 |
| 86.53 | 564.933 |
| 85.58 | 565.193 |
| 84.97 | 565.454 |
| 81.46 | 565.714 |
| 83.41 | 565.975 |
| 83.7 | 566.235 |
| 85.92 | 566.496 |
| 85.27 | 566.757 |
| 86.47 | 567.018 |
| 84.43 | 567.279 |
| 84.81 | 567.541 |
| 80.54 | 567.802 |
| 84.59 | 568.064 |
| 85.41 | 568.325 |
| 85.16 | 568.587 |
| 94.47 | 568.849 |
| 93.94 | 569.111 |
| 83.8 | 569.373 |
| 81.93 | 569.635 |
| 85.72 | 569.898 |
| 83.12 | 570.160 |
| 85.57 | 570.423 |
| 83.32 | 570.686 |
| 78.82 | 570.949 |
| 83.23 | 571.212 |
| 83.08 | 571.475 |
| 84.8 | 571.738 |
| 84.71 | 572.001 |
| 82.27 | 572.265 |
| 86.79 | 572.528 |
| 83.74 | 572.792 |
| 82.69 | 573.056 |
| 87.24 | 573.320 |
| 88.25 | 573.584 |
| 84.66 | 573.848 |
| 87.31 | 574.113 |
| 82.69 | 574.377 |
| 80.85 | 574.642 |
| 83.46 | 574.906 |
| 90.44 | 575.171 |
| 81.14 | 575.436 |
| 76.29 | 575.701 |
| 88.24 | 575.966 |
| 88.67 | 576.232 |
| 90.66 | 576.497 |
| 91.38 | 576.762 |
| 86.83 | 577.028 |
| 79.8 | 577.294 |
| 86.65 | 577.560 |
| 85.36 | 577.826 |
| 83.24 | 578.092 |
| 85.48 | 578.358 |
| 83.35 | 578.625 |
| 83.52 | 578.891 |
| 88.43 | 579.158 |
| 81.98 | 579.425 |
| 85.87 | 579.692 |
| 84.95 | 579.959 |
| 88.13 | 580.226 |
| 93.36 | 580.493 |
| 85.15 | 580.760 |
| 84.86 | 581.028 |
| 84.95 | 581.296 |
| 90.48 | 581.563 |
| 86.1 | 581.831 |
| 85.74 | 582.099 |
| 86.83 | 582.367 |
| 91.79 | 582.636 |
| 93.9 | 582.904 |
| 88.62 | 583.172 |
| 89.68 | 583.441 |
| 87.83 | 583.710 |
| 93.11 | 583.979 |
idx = 84.6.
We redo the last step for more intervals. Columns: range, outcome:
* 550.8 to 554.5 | 82.7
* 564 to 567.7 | 84.7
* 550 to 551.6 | 81.9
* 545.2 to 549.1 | 83.5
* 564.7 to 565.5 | 85.6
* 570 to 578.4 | 84.7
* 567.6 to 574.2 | 85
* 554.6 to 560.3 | 84.3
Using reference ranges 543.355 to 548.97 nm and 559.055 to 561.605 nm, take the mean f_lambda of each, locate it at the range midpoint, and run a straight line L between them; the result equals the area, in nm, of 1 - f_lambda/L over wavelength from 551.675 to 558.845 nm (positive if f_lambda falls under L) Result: -0.15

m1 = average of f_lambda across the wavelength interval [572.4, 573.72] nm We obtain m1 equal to 85.7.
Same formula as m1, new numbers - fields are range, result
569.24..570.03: 83.9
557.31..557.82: 90.4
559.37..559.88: 83.1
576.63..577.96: 86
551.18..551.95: 82.7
